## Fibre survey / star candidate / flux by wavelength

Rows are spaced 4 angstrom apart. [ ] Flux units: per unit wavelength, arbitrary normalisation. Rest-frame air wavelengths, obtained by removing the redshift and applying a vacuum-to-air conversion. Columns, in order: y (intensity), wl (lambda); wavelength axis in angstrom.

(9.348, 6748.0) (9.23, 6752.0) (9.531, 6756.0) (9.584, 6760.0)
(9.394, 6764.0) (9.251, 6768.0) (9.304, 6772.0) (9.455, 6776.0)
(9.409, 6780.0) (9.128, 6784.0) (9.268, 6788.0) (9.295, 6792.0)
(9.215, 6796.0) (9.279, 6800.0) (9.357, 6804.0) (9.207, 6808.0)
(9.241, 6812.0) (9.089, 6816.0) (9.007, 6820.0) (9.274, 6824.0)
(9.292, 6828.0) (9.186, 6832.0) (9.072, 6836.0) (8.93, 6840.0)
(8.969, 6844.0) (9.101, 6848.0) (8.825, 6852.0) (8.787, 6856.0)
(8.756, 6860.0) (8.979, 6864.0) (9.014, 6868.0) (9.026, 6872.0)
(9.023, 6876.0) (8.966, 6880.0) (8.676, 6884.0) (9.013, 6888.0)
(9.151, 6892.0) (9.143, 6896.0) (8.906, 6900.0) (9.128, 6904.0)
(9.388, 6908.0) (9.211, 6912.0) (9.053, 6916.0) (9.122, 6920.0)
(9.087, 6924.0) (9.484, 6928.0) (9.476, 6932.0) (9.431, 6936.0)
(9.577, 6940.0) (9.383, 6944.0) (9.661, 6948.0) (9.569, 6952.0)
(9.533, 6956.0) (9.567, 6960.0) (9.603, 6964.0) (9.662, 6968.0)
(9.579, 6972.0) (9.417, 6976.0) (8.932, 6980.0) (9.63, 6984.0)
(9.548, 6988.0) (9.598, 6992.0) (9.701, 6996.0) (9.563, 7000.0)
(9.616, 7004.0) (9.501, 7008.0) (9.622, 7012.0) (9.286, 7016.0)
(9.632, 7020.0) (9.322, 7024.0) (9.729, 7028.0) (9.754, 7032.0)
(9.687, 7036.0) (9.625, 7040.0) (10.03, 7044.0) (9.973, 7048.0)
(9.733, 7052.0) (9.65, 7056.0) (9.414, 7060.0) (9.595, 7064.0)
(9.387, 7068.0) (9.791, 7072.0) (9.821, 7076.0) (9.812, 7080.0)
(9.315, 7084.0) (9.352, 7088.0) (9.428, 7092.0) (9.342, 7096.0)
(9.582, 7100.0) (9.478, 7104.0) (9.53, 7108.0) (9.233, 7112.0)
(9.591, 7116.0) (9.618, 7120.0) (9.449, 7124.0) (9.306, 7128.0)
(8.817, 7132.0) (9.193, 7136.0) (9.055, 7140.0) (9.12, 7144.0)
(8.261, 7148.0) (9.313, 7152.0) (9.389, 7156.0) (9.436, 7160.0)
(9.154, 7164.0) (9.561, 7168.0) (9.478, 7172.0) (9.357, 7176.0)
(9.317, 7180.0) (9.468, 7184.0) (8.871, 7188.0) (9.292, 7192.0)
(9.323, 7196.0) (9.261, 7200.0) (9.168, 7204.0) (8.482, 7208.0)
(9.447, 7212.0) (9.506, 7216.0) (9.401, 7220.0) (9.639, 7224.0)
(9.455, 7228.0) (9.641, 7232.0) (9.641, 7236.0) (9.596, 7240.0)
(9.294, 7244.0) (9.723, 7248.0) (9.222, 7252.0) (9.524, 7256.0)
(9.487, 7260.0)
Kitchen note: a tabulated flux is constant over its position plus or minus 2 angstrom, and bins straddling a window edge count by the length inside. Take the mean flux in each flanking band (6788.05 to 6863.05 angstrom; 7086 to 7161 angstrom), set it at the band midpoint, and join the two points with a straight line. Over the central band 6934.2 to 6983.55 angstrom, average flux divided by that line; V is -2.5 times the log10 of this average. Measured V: -0.04 mag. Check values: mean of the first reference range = 9.11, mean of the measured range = 9.5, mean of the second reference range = 9.29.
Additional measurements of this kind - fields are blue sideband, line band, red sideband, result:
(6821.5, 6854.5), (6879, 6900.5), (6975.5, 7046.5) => 0.03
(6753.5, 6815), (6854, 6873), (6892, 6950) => 0.05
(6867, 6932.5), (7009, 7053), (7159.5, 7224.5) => -0.06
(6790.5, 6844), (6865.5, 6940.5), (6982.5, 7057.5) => 0.03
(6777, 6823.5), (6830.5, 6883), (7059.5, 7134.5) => 0.04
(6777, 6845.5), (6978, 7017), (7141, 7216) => -0.04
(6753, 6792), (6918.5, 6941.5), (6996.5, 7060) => 0.02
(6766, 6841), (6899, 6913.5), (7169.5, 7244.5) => 0.01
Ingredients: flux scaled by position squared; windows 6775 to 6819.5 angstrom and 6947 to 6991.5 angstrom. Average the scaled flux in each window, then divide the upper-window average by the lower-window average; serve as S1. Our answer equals 1.1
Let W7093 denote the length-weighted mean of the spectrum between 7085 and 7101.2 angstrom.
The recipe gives 9.41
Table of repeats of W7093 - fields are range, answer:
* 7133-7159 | 9.06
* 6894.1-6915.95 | 9.15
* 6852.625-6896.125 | 8.95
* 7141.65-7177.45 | 9.23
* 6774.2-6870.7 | 9.13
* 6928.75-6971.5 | 9.55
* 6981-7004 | 9.58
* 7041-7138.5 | 9.52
